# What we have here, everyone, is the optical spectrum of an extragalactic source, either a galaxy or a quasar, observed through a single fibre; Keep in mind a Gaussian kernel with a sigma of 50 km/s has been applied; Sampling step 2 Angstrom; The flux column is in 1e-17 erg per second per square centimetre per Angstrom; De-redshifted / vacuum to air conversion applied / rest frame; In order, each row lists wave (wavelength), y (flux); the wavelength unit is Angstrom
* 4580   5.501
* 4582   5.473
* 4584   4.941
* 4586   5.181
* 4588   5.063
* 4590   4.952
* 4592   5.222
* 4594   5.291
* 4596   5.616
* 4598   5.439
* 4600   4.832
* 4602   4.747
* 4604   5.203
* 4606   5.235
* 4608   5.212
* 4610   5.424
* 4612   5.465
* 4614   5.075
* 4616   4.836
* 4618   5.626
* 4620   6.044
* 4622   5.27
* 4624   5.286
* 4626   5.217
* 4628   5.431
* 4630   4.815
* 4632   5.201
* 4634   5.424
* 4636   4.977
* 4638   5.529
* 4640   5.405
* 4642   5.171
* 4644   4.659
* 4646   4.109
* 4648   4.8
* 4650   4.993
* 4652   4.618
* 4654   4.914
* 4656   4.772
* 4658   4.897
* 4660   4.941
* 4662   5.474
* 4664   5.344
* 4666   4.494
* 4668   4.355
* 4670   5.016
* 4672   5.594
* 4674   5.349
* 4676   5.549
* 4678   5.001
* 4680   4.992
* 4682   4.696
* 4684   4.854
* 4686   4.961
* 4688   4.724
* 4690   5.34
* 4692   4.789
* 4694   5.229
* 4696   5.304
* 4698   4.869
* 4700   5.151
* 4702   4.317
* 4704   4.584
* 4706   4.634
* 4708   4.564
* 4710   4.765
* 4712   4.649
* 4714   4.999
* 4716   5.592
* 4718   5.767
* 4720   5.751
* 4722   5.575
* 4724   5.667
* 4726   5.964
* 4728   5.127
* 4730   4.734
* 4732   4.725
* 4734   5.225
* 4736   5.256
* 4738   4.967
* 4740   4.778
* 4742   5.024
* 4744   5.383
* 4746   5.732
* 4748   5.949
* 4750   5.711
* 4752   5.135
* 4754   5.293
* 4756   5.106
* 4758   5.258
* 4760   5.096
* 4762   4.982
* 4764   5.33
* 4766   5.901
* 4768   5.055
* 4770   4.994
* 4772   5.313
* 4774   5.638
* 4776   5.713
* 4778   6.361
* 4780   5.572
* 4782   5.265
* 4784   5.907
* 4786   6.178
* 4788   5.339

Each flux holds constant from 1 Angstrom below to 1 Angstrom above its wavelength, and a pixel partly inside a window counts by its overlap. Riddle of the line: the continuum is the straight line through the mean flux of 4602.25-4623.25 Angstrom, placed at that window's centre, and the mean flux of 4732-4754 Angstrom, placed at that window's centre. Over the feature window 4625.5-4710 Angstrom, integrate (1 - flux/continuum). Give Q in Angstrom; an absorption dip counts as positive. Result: 5.3 Angstrom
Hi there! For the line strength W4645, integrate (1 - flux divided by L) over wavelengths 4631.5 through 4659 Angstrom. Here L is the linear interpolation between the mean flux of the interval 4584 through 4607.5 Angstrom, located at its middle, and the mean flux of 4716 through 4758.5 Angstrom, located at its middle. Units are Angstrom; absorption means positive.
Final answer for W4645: 1.4 Angstrom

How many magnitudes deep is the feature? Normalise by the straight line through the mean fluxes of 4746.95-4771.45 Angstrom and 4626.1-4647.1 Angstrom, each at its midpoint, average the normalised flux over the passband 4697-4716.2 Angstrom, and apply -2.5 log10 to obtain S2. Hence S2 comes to 0.09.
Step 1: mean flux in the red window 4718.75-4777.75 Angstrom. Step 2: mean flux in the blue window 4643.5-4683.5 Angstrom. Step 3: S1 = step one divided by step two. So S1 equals 1.08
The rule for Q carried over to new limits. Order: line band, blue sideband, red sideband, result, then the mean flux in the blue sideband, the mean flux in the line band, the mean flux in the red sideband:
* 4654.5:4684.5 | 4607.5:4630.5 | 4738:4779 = 1.79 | 5.32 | 5.02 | 5.38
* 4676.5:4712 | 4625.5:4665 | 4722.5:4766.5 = 1.95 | 5.03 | 4.87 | 5.28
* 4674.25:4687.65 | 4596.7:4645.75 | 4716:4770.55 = 0.64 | 5.22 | 5.01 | 5.32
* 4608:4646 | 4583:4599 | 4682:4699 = -0.77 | 5.21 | 5.24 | 4.99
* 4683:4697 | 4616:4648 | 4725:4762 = 0.50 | 5.19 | 5.03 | 5.24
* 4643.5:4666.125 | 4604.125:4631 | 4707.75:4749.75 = 1.87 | 5.3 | 4.85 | 5.27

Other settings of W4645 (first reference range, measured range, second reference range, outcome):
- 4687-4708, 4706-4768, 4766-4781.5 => -0.4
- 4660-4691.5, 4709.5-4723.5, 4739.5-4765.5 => -0.4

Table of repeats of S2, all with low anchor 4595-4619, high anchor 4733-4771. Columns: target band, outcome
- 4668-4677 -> 0.00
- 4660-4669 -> 0.07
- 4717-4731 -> -0.05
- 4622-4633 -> 0.01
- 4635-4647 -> 0.06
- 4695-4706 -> 0.09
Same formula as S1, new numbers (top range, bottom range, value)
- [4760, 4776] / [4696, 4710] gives 1.12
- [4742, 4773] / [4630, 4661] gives 1.08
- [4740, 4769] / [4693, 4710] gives 1.10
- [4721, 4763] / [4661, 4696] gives 1.04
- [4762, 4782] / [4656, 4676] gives 1.09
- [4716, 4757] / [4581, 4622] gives 1.02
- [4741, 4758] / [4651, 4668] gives 1.10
